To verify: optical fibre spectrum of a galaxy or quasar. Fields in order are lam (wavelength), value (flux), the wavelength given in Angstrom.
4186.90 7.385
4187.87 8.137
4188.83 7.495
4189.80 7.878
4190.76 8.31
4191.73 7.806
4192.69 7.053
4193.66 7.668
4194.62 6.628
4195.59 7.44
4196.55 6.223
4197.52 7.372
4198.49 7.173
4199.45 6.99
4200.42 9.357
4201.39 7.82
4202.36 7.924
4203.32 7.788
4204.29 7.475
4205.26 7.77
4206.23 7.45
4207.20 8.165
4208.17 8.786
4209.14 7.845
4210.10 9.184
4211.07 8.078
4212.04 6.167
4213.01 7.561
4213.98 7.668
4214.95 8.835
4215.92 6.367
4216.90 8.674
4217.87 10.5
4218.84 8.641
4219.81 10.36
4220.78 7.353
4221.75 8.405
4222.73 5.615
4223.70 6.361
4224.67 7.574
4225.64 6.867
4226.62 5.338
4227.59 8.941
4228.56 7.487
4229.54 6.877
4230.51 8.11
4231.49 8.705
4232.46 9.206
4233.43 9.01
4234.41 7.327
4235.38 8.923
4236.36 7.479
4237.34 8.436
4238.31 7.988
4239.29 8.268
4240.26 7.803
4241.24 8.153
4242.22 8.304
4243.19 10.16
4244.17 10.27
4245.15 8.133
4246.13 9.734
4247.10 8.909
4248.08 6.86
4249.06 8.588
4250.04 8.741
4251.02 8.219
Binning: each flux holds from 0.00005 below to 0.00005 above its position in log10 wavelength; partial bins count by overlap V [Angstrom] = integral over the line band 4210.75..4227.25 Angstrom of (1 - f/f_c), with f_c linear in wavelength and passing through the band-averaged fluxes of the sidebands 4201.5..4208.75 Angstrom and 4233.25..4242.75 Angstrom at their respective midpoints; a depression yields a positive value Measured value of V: 0.7 Angstrom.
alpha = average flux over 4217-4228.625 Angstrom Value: 7.83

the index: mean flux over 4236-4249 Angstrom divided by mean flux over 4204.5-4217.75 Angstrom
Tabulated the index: 1.1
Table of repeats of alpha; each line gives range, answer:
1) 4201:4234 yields 7.91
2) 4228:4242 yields 8.13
